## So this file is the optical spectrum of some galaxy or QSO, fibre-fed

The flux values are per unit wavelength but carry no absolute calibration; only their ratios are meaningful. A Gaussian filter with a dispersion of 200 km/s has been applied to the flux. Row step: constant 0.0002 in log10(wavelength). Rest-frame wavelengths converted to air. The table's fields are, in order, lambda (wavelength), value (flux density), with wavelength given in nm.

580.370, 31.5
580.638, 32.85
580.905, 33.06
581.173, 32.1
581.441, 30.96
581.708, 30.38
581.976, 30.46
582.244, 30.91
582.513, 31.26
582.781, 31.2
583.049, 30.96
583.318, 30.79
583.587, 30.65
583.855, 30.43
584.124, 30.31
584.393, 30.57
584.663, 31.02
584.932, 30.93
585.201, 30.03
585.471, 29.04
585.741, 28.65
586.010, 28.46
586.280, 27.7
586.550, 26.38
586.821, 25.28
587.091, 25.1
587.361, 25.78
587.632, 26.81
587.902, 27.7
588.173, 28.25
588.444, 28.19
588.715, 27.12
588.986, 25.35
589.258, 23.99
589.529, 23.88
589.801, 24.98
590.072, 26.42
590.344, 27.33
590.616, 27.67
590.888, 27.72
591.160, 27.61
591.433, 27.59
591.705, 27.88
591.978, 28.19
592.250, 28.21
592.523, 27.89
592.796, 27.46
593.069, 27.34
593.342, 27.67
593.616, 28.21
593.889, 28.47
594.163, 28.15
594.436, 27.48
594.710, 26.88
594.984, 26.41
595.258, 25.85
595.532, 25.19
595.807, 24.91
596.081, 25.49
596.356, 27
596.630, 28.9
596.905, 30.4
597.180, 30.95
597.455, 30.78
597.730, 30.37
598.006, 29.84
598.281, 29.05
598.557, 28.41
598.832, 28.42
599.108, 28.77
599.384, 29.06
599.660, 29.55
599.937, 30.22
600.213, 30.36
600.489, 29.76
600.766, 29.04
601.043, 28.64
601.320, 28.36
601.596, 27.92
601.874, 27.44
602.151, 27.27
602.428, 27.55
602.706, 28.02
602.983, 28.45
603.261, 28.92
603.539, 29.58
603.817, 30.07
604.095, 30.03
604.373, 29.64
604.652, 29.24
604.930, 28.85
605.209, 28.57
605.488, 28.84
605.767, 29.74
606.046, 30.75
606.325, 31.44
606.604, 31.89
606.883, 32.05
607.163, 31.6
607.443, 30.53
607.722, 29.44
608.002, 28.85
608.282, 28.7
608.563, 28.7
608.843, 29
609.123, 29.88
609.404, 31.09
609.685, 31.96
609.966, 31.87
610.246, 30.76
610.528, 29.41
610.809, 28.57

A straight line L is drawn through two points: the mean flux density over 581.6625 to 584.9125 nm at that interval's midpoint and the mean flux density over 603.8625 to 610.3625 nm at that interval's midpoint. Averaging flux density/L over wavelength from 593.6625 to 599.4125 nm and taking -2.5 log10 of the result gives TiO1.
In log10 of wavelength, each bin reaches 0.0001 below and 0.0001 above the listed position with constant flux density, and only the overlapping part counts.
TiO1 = 0.09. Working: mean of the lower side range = 30.8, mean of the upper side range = 30.1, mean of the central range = 28.1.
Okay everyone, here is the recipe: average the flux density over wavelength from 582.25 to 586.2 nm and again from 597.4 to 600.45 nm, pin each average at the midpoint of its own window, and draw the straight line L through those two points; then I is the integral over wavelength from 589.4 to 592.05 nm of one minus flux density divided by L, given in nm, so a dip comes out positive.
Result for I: 0.27 nm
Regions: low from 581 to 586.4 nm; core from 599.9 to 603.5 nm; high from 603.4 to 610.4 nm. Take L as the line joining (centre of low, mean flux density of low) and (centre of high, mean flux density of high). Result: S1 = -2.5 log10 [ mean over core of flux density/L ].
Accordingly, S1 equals 0.06 mag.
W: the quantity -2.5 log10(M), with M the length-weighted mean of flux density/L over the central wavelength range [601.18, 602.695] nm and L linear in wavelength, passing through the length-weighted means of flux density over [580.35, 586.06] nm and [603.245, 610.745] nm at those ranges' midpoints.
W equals 0.09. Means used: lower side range 30.8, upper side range 30.1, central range 27.7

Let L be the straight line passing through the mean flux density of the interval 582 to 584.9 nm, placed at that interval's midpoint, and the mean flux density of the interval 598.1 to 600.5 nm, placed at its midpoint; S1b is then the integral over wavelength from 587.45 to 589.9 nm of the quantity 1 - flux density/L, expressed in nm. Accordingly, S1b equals 0.33 nm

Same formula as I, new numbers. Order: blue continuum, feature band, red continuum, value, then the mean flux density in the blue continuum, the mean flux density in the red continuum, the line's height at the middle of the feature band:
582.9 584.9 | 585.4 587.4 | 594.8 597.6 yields 0.201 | 30.7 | 27.6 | 30.1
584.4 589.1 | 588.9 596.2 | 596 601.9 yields 0.410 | 27.8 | 29.1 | 28.4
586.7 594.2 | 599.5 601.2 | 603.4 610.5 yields -0.042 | 27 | 30.1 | 28.9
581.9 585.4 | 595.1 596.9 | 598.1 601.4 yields 0.182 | 30.7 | 29.2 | 29.5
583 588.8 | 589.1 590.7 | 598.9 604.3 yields 0.170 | 28.6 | 28.9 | 28.7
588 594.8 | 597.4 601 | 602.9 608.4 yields -0.099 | 27.2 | 29.9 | 28.7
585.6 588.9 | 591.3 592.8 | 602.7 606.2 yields -0.010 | 27.1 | 29.3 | 27.7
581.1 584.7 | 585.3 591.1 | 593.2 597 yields 0.488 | 30.8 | 27.2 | 29.2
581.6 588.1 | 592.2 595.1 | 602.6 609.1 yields 0.173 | 29.2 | 29.7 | 29.4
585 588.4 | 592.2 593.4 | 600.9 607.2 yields 0.020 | 27.5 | 29.3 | 28.2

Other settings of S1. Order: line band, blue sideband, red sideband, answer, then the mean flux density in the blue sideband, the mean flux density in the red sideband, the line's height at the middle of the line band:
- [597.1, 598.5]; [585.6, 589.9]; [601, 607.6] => -0.07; 26.5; 29.4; 28.3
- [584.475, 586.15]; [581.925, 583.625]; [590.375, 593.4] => 0.01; 30.9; 27.7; 30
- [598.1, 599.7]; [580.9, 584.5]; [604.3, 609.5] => 0.05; 30.9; 29.9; 30.3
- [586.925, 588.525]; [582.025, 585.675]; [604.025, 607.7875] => 0.14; 30.6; 30.2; 30.5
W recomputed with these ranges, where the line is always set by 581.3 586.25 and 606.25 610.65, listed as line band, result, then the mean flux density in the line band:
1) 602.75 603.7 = 0.05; 28.9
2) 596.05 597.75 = 0.04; 29.3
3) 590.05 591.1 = 0.11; 27.4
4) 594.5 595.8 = 0.17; 26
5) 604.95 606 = 0.05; 29.2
